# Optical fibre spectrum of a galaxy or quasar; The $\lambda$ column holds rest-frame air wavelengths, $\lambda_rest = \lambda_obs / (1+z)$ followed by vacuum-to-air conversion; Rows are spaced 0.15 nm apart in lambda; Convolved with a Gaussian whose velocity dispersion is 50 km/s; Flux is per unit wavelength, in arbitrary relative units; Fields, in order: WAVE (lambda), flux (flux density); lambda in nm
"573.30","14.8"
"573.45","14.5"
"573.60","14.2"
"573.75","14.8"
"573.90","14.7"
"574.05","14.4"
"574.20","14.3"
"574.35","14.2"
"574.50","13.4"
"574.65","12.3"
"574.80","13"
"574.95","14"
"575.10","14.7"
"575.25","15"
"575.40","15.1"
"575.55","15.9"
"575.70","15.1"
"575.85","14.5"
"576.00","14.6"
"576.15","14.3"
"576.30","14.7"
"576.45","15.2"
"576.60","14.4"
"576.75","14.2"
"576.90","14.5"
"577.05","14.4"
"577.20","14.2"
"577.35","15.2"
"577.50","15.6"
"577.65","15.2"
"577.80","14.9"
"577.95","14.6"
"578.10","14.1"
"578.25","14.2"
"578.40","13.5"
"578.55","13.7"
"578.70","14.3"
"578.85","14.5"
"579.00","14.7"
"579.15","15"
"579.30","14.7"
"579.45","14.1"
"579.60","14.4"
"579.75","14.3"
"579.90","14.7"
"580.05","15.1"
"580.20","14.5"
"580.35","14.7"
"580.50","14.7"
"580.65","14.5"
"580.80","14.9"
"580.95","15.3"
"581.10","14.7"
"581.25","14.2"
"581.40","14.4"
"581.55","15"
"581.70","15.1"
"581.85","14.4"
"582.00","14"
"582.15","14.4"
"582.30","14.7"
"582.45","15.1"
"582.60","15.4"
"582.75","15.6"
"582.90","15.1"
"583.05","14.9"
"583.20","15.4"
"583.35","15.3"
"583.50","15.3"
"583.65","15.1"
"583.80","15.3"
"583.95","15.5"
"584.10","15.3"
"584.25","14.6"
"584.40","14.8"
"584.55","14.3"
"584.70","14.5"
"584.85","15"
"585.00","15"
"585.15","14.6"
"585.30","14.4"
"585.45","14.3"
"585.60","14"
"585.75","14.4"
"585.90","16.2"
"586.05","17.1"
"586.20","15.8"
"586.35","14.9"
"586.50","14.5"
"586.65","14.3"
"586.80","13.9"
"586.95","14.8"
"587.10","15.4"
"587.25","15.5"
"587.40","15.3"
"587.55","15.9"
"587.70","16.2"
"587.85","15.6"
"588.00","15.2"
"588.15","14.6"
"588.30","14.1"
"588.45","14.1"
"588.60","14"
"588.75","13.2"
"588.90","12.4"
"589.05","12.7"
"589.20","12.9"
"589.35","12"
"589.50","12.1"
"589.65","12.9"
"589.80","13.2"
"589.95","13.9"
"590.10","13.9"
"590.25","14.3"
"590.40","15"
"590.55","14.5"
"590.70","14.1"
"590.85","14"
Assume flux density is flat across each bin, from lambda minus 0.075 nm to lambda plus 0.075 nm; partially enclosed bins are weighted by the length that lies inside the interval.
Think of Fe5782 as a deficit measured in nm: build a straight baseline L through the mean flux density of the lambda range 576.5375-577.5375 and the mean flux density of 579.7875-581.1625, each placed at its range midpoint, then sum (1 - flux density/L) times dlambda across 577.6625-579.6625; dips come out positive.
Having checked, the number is 0.041 nm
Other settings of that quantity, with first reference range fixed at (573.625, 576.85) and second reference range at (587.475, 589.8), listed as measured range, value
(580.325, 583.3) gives -0.15 nm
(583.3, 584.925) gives -0.11 nm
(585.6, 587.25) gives -0.14 nm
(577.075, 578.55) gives -0.03 nm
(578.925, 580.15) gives -0.03 nm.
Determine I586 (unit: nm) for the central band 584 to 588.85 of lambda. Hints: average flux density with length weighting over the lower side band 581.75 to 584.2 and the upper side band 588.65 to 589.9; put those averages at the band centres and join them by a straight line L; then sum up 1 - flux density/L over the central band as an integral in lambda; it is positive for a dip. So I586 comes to -0.39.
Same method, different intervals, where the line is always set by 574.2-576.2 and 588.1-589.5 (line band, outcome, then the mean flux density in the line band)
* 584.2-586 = -0.16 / 14.7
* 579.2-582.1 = -0.15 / 14.6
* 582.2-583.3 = -0.12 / 15.2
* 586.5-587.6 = -0.13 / 15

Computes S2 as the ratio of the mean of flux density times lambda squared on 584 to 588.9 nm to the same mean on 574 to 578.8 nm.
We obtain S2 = 1.06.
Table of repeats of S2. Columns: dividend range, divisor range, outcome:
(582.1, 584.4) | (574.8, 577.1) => 1.06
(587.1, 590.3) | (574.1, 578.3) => 1.01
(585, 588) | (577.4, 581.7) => 1.06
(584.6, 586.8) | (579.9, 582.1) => 1.03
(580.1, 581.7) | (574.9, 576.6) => 1.01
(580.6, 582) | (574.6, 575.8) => 1.04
